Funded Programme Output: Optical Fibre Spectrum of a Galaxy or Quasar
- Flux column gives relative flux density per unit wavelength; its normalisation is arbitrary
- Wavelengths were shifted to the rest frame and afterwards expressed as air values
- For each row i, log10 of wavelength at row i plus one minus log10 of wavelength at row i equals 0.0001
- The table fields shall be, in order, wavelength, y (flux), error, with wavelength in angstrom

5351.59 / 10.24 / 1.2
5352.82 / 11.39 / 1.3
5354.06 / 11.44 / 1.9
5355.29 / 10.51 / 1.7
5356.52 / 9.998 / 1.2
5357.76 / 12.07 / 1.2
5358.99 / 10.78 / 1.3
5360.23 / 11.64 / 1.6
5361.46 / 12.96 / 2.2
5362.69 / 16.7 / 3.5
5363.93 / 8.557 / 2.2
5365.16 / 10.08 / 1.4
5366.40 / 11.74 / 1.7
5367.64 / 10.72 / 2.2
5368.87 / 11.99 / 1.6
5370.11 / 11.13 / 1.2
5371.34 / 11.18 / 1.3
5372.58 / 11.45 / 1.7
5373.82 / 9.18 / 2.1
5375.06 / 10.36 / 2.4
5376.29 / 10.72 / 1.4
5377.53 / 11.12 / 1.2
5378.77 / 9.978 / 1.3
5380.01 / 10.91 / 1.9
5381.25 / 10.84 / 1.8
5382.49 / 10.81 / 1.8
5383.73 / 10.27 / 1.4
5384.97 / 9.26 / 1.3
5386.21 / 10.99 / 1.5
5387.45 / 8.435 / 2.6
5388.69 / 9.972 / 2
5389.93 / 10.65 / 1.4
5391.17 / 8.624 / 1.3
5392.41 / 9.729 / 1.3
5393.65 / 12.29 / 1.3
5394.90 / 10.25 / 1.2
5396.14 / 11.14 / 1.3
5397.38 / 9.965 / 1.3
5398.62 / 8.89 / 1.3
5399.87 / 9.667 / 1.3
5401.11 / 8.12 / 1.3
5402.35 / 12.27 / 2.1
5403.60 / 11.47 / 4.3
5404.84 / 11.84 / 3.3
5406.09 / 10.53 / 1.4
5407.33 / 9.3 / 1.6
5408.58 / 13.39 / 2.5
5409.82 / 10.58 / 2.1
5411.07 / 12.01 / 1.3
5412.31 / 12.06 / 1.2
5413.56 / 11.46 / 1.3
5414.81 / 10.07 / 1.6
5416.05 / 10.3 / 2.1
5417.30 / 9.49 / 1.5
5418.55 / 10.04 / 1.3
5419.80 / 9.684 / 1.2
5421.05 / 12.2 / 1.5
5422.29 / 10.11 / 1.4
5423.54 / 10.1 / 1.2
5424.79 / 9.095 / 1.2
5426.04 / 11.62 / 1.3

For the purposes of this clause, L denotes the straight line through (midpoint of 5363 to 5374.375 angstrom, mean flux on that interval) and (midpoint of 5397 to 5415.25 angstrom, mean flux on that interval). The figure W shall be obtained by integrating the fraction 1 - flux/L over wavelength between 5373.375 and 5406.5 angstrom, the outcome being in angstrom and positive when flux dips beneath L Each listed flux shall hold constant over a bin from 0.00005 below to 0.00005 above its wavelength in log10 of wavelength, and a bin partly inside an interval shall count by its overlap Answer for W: 1.5 angstrom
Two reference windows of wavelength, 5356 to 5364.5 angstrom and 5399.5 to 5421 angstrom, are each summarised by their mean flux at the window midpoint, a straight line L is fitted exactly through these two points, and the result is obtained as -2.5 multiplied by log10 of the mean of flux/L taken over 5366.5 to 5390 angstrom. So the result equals 0.09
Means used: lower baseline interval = 11.8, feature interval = 10.5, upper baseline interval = 10.8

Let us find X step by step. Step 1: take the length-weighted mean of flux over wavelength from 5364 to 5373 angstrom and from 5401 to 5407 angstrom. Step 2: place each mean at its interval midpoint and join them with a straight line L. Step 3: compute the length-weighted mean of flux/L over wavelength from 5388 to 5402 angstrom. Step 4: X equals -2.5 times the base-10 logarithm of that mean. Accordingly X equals 0.11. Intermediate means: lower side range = 11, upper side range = 11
